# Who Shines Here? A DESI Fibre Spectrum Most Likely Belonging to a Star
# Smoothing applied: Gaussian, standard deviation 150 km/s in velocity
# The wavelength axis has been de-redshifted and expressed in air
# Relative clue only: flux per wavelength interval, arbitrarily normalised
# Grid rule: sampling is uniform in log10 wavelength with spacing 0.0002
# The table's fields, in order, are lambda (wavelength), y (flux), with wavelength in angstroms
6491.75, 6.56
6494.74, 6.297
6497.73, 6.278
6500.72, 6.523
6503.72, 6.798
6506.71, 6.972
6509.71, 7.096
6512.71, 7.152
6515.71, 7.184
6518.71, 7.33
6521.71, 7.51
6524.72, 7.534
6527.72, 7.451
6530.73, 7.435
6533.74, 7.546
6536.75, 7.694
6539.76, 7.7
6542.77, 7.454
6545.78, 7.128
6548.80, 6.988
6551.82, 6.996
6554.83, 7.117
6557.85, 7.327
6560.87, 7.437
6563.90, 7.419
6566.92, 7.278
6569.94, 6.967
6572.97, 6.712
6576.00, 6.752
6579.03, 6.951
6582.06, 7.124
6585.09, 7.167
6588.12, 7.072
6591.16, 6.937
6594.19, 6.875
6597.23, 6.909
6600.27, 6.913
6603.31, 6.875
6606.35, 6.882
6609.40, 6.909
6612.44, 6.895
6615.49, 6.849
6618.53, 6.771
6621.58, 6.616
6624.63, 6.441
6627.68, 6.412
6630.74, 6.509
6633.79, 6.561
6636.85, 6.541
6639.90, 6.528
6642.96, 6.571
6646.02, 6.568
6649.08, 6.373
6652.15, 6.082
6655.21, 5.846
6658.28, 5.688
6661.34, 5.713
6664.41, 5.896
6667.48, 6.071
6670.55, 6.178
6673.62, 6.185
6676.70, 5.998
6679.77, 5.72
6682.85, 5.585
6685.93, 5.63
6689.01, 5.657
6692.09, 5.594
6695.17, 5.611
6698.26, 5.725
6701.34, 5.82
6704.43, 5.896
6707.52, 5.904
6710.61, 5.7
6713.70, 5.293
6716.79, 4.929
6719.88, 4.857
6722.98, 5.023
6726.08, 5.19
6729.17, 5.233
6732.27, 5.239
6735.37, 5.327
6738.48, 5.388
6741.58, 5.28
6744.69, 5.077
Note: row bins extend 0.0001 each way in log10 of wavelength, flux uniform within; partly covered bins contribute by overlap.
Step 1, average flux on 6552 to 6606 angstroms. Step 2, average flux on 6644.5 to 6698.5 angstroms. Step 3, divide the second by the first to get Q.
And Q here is 0.8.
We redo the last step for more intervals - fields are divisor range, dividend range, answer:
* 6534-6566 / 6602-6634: 0.91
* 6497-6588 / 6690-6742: 0.76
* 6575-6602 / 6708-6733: 0.75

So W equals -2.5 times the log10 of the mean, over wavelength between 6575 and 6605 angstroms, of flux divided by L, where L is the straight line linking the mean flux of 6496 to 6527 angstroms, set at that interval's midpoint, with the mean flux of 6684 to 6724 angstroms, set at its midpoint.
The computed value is -0.09 mag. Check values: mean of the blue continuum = 7.04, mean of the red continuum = 5.52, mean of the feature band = 6.96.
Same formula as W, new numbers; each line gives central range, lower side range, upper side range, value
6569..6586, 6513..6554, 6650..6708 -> 0.00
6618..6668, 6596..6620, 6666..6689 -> 0.01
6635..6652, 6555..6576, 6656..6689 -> -0.05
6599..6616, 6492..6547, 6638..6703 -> -0.07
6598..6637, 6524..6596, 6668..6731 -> -0.03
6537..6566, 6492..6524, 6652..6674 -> -0.10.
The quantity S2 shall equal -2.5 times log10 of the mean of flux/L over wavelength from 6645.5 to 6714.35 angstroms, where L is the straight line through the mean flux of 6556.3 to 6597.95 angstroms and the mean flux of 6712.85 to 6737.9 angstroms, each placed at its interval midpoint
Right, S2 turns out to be -0.02 mag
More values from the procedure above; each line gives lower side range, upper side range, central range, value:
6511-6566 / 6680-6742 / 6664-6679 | -0.032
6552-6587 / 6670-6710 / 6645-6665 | 0.029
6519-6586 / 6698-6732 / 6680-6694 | 0.018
